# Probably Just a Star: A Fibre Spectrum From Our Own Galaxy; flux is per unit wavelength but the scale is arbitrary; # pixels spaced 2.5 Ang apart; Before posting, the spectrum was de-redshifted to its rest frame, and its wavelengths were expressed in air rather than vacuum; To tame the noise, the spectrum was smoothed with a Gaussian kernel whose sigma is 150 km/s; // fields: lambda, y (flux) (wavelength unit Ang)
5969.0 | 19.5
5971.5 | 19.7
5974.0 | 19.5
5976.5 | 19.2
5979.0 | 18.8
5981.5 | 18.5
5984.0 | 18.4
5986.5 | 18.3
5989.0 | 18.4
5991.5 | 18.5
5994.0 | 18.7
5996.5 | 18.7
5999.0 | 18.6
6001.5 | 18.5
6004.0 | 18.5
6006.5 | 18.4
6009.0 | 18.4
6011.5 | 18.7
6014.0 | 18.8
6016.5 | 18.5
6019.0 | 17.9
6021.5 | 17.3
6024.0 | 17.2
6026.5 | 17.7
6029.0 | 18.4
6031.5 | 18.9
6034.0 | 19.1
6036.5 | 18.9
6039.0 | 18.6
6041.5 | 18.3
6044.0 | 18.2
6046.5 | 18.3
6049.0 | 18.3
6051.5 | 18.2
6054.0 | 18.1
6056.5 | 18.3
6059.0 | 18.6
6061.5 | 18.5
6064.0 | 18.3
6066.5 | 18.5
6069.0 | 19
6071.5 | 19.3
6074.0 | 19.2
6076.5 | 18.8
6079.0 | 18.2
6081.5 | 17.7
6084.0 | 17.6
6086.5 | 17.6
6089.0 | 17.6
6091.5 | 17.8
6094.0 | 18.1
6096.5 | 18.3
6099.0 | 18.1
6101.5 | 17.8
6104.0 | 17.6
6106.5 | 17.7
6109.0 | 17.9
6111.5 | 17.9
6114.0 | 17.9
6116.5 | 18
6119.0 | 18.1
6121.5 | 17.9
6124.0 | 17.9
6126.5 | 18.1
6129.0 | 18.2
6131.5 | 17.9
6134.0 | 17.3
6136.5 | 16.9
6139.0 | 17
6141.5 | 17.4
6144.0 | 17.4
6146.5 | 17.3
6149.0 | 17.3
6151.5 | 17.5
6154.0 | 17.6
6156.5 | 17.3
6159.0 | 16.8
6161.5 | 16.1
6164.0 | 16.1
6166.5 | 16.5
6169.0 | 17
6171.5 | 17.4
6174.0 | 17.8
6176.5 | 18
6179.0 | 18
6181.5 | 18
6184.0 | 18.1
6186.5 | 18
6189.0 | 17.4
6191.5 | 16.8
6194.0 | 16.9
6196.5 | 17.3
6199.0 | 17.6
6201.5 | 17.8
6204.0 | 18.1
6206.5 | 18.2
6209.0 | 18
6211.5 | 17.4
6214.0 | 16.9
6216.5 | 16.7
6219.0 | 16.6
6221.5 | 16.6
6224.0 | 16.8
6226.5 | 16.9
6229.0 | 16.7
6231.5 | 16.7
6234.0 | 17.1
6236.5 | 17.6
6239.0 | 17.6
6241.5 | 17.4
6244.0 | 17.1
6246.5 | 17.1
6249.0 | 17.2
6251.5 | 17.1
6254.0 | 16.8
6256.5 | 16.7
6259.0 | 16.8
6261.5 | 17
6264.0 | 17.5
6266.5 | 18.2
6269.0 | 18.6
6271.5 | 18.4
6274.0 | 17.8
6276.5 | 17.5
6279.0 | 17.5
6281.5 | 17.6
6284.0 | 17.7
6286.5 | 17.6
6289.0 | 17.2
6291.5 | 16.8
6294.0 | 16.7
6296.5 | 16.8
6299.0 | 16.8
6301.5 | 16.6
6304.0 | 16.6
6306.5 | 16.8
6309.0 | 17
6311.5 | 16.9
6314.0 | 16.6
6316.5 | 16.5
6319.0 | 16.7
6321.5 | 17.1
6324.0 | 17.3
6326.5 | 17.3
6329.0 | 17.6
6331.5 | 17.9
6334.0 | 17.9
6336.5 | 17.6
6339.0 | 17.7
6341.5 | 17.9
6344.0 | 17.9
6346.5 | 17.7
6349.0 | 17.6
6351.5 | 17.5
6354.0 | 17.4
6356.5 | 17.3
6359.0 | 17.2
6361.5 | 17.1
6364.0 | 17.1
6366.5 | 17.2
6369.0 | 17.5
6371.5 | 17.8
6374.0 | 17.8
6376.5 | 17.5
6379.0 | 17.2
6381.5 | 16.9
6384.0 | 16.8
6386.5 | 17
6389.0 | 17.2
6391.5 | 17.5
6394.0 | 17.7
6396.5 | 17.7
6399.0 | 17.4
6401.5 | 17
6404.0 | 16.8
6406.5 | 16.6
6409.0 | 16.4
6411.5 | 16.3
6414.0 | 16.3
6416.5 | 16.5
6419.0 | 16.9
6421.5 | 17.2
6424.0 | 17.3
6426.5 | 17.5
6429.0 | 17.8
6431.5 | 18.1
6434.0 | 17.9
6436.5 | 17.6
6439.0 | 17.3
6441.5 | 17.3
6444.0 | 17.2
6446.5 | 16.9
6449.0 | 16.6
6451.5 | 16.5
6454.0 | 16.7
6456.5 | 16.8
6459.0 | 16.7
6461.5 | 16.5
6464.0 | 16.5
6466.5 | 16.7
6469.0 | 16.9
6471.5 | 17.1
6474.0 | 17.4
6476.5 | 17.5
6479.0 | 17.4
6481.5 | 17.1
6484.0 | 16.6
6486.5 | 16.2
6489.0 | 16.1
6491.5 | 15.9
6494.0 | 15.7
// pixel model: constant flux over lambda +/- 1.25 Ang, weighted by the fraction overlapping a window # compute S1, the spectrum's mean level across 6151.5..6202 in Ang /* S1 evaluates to 17.3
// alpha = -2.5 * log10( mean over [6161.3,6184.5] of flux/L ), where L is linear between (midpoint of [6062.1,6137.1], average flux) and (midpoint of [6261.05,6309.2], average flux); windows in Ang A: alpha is 0.028 mag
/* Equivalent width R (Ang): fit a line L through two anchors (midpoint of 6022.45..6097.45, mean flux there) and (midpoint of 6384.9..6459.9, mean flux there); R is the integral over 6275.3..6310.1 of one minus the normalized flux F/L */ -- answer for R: 0.9 Ang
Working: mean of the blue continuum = 18.3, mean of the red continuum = 17.1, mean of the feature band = 17.1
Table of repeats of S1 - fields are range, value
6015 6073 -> 18.4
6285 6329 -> 16.9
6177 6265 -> 17.3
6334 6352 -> 17.7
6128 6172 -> 17.2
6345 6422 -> 17.2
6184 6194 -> 17.4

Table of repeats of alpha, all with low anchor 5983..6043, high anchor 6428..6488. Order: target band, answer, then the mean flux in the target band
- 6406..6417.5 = 0.05 mag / 16.4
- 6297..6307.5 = 0.05 mag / 16.7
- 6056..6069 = -0.01 mag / 18.5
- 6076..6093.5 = 0.02 mag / 17.9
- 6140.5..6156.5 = 0.04 mag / 17.4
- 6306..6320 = 0.05 mag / 16.7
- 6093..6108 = 0.01 mag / 17.9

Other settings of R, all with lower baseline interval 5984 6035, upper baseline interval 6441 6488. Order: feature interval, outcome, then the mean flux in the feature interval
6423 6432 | -0.35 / 17.7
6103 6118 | 0.16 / 17.8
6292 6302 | 0.39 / 16.7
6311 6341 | 0.07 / 17.3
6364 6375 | -0.22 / 17.5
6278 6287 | -0.07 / 17.6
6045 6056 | 0.00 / 18.2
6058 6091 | -0.37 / 18.4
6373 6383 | -0.10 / 17.3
